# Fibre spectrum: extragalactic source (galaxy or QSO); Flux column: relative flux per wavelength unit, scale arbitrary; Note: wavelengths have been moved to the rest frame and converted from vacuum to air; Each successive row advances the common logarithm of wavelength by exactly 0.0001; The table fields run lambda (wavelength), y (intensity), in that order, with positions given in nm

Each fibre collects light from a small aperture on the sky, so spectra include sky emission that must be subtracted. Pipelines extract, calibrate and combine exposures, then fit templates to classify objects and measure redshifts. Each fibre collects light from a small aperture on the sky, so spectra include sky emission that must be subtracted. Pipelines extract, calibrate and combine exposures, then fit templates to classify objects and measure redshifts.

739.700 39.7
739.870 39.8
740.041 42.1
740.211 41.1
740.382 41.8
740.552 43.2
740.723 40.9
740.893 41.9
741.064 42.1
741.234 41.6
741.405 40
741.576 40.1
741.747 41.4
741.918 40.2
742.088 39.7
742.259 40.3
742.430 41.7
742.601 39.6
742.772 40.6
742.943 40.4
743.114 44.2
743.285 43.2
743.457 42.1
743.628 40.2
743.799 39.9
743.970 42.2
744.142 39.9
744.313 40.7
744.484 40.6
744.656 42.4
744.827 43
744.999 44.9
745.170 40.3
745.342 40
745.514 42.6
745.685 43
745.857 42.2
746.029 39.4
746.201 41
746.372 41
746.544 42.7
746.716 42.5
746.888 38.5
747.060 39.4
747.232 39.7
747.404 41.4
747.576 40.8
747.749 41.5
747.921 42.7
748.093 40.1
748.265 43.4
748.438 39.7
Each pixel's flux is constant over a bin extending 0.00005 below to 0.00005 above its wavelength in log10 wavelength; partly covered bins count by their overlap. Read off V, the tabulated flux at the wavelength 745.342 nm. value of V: 40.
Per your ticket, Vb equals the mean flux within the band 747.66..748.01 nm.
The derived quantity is 42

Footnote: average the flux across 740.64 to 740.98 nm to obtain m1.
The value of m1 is 41.4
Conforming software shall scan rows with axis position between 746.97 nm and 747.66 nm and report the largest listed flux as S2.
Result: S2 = 41.4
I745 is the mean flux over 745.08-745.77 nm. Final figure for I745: 41.5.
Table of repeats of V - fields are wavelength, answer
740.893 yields 41.9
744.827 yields 43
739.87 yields 39.8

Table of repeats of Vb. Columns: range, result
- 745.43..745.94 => 42.6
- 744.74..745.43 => 42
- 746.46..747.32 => 40.6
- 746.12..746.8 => 41.8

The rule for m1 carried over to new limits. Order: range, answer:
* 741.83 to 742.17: 40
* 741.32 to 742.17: 40.3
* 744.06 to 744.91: 41.4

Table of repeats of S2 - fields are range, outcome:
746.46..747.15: 42.7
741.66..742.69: 41.7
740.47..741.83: 43.2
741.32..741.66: 40.1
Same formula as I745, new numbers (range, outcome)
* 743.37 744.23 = 40.8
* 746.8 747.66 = 40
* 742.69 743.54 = 42.1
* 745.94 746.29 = 40.3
